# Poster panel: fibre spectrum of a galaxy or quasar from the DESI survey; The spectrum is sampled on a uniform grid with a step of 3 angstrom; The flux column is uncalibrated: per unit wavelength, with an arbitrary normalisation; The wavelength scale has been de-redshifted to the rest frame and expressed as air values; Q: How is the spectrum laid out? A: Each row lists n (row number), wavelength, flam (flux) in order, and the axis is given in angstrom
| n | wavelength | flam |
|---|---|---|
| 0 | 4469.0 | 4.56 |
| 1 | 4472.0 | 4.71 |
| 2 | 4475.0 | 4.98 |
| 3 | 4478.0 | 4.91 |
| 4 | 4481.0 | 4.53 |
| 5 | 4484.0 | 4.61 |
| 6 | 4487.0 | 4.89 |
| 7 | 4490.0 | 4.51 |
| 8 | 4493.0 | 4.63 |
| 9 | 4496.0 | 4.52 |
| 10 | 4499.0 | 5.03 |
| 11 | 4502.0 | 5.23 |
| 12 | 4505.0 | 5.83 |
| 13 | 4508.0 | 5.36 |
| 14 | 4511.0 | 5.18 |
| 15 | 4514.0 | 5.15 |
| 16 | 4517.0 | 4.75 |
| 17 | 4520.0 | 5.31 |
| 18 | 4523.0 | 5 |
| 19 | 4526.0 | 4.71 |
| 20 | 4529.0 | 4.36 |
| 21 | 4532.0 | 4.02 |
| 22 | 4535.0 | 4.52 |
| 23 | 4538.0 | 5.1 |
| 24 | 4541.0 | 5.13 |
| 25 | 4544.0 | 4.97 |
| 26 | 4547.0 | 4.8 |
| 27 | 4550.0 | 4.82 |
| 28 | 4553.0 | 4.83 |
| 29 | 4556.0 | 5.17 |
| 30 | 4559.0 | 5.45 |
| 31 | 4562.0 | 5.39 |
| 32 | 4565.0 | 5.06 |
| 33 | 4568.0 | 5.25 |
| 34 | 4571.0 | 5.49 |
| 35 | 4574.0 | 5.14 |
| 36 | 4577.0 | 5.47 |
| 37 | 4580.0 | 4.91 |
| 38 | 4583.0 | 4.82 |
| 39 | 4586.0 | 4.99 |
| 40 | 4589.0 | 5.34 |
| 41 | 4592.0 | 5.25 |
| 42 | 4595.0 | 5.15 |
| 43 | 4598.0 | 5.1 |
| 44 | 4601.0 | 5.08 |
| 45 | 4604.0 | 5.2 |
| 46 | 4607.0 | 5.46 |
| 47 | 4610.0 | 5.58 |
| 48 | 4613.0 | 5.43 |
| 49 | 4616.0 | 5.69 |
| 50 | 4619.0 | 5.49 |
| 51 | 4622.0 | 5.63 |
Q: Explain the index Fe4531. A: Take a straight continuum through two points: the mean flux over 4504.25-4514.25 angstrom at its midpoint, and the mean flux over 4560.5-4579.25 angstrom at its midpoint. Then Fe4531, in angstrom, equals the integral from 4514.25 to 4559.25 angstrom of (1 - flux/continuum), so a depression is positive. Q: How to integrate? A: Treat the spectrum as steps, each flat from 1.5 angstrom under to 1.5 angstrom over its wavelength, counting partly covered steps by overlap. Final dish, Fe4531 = 4.0 angstrom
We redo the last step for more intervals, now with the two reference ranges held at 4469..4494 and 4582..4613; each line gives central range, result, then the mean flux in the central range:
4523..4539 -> 1.2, 4.57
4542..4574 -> -0.5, 5.12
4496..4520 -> -1.8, 5.18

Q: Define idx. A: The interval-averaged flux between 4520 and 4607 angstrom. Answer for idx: 5.03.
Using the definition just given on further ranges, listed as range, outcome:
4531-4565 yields 4.95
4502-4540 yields 4.95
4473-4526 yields 4.96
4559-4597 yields 5.2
